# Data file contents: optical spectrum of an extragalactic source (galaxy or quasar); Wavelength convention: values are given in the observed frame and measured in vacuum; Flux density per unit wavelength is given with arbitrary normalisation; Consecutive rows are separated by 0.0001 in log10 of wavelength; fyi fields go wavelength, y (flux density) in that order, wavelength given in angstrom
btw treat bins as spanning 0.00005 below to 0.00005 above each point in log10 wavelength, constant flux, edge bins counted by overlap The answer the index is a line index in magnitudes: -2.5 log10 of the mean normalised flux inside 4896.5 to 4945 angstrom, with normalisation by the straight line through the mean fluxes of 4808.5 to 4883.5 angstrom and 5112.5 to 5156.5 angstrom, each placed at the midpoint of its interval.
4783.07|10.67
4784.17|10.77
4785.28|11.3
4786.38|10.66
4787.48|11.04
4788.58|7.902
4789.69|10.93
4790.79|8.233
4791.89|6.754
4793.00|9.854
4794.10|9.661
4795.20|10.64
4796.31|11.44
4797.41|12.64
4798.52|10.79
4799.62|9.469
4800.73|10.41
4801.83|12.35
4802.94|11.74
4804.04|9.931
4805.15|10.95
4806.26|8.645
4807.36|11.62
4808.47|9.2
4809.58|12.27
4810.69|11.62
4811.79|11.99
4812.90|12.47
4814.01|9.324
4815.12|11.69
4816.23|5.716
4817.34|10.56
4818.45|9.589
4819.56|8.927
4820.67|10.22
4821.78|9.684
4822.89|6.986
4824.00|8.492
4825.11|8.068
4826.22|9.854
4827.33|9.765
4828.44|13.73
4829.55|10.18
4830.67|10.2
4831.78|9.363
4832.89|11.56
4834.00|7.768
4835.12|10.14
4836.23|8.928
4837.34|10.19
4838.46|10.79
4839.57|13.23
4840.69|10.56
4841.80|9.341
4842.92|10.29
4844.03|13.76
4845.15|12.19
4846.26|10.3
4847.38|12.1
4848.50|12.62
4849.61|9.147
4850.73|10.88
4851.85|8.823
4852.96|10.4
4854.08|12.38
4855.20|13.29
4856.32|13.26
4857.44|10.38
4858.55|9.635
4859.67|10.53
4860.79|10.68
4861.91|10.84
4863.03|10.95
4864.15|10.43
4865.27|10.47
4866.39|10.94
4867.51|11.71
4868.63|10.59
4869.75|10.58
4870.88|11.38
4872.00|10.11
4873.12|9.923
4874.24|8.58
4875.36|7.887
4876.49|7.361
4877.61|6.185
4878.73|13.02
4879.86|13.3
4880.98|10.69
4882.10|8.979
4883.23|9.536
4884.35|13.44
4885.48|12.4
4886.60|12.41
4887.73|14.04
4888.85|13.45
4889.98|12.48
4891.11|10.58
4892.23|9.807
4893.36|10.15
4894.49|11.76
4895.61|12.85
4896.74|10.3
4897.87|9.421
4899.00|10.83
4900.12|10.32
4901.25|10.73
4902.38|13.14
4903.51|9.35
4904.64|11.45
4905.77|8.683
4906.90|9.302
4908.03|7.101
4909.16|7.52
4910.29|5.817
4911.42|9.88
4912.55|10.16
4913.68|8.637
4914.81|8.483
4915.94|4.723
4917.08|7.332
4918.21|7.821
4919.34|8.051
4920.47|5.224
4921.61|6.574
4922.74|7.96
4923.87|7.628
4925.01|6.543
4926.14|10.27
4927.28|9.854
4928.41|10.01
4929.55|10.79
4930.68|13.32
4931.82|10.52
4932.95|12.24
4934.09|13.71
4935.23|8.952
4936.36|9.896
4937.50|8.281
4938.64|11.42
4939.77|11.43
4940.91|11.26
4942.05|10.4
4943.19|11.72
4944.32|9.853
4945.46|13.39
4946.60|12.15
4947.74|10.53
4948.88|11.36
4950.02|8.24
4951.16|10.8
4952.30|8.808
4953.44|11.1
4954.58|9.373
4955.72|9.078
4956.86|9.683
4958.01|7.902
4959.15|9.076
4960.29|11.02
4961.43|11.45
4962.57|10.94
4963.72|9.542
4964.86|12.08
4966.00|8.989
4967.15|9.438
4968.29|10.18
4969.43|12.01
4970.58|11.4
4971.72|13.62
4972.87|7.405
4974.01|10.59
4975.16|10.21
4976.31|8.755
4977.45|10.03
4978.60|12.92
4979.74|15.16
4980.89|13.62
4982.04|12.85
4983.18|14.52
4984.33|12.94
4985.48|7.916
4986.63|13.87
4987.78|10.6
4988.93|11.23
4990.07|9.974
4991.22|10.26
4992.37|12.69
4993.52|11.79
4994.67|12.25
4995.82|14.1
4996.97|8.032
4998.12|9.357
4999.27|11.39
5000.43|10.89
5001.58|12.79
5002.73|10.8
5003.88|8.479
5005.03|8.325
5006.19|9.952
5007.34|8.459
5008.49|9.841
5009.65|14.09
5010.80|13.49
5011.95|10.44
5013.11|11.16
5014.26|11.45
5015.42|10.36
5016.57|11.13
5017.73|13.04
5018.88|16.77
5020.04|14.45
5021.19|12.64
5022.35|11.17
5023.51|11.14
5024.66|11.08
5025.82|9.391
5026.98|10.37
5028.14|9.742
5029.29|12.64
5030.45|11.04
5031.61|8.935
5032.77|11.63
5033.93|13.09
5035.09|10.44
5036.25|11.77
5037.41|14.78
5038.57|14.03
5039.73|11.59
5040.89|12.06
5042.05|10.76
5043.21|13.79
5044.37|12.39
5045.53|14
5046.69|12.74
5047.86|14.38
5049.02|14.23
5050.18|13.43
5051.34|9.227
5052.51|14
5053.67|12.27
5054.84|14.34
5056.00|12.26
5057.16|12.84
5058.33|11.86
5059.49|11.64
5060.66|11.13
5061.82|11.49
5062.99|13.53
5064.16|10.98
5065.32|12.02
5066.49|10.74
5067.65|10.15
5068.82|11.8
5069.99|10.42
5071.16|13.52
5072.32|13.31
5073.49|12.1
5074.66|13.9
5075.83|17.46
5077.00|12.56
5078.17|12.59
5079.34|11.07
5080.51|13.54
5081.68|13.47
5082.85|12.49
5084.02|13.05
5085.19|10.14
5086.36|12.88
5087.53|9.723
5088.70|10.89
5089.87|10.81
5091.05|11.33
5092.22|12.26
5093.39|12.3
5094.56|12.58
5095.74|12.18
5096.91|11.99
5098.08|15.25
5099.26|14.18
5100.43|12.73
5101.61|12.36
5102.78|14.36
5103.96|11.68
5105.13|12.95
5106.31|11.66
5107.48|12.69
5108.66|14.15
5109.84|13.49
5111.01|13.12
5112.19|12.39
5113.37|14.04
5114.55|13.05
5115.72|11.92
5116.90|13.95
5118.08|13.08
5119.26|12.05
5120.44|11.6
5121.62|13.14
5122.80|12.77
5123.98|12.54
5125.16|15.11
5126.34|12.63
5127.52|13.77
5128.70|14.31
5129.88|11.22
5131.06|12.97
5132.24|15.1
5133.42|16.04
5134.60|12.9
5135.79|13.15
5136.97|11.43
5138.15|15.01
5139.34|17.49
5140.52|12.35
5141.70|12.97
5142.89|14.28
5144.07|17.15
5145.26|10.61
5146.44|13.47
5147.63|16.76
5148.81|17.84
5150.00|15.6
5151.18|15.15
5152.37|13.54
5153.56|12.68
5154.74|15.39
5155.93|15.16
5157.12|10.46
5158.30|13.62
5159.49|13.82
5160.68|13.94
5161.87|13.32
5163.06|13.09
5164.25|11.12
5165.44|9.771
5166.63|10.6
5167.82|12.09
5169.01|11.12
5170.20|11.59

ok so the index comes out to 0.19 mag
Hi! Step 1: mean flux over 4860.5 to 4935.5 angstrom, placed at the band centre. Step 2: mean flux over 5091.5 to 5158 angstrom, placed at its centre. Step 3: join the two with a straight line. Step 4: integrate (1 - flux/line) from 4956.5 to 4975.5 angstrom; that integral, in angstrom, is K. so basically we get 1.23 angstrom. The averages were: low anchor 10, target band 10.3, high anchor 13.5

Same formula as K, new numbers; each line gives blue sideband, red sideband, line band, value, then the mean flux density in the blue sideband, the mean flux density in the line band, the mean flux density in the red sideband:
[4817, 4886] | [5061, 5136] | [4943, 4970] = 2.5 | 10.5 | 10.3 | 12.7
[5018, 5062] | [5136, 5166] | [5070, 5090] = 0.5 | 12.3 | 12.5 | 13.8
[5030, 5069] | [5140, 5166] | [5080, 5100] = 0.8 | 12.2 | 12.3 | 13.7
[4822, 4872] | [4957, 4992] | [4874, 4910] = 0.8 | 10.6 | 10.5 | 11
